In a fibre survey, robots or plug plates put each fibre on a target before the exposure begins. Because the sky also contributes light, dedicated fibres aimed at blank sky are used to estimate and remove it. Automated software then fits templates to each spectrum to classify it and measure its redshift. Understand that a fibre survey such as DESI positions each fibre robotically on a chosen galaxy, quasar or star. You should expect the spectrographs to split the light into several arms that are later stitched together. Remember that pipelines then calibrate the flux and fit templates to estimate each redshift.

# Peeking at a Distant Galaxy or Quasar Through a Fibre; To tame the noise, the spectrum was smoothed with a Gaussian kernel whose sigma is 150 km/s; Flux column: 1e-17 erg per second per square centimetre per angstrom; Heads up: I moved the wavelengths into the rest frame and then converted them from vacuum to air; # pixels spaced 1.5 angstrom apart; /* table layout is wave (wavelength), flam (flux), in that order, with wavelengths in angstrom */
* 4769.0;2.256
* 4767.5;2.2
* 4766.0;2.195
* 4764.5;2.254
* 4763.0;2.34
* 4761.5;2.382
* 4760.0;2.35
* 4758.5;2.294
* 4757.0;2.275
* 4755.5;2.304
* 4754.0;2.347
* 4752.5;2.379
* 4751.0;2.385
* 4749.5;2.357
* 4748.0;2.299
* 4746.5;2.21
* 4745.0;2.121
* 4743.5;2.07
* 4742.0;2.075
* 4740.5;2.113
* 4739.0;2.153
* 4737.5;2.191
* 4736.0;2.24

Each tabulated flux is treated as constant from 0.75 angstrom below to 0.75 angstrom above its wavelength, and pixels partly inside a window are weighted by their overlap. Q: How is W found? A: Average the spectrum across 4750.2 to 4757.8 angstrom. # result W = 2.34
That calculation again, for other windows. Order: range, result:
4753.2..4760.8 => 2.31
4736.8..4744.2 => 2.12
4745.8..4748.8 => 2.26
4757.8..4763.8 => 2.34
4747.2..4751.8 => 2.35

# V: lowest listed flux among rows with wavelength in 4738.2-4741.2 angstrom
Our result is 2.113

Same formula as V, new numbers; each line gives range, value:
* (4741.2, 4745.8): 2.07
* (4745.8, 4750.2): 2.21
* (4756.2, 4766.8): 2.195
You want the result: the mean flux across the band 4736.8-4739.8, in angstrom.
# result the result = 2.17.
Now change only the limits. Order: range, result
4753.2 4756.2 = 2.33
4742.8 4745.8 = 2.1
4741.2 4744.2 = 2.07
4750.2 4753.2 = 2.38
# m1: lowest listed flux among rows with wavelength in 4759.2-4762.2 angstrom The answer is 2.35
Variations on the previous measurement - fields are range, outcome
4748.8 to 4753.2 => 2.357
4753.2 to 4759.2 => 2.275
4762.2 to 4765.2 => 2.254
